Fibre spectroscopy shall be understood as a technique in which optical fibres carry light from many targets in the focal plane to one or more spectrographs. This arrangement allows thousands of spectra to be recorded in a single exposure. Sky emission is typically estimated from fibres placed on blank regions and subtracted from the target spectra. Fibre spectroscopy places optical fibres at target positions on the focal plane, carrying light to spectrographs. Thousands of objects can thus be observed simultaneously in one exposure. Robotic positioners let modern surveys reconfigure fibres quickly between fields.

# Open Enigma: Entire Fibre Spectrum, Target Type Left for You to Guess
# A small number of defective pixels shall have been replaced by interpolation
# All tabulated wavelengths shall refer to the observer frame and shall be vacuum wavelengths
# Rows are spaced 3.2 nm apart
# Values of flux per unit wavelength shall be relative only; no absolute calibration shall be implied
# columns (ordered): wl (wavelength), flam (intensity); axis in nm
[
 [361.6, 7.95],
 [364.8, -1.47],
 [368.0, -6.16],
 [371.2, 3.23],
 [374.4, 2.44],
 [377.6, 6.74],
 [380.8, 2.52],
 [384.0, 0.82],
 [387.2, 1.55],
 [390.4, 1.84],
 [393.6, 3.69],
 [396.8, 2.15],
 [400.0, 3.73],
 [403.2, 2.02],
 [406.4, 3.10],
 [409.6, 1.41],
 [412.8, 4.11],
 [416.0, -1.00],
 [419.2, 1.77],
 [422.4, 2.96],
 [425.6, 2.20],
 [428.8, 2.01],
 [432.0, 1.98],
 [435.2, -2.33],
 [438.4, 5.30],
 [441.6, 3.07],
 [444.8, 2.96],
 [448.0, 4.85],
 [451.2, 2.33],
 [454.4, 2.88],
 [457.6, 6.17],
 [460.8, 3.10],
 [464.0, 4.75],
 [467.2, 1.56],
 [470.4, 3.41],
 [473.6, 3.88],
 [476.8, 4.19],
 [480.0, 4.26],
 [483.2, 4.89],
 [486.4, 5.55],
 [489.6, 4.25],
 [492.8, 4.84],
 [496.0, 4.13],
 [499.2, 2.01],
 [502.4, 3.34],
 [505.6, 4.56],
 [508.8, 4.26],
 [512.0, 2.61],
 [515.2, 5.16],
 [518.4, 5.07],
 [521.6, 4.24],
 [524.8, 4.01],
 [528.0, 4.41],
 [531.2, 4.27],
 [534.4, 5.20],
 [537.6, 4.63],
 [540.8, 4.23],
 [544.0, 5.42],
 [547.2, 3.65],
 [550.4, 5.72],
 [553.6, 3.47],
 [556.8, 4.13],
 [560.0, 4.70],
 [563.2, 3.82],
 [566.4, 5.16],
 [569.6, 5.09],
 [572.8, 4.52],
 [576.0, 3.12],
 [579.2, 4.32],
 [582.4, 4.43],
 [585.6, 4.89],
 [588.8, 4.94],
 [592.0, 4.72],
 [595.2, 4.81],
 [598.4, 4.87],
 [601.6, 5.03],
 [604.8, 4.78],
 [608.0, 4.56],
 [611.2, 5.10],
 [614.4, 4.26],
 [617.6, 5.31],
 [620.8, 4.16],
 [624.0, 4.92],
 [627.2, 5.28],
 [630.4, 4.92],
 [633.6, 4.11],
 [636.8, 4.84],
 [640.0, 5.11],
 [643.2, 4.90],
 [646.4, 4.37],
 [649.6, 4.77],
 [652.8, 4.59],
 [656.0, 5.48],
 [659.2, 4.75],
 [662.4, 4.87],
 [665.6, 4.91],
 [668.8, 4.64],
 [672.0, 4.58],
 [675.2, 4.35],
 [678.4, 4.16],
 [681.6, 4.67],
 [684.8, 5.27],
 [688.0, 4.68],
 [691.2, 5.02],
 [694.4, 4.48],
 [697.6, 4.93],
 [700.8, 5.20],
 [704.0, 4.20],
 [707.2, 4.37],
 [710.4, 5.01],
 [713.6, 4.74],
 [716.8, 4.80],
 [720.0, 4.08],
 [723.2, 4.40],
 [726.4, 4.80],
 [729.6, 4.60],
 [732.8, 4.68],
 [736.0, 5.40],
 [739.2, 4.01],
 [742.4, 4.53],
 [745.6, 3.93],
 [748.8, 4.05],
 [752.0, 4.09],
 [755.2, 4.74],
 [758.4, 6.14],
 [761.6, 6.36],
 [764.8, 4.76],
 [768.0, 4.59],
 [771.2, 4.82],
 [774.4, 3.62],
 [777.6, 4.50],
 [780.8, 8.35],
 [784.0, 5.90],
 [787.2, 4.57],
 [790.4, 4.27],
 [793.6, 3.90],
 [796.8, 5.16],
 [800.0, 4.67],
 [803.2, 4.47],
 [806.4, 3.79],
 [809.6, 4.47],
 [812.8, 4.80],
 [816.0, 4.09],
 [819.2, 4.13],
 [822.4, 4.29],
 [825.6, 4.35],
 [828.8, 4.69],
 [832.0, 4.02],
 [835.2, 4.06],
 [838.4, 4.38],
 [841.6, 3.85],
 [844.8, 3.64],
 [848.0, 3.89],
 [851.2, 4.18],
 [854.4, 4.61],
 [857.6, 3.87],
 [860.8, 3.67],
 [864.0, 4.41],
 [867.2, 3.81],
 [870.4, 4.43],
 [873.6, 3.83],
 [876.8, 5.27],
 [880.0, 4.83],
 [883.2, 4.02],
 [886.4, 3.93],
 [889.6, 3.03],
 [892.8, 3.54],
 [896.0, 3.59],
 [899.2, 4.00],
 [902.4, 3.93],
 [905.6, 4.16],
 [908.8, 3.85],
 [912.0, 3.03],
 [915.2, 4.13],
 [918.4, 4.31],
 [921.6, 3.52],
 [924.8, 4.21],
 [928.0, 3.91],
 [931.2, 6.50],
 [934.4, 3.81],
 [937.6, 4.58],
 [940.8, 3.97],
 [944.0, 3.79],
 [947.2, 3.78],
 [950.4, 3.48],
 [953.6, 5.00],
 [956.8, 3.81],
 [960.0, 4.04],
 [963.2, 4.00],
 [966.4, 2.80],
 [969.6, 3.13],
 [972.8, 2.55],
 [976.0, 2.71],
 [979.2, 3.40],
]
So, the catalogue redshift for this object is 0.19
